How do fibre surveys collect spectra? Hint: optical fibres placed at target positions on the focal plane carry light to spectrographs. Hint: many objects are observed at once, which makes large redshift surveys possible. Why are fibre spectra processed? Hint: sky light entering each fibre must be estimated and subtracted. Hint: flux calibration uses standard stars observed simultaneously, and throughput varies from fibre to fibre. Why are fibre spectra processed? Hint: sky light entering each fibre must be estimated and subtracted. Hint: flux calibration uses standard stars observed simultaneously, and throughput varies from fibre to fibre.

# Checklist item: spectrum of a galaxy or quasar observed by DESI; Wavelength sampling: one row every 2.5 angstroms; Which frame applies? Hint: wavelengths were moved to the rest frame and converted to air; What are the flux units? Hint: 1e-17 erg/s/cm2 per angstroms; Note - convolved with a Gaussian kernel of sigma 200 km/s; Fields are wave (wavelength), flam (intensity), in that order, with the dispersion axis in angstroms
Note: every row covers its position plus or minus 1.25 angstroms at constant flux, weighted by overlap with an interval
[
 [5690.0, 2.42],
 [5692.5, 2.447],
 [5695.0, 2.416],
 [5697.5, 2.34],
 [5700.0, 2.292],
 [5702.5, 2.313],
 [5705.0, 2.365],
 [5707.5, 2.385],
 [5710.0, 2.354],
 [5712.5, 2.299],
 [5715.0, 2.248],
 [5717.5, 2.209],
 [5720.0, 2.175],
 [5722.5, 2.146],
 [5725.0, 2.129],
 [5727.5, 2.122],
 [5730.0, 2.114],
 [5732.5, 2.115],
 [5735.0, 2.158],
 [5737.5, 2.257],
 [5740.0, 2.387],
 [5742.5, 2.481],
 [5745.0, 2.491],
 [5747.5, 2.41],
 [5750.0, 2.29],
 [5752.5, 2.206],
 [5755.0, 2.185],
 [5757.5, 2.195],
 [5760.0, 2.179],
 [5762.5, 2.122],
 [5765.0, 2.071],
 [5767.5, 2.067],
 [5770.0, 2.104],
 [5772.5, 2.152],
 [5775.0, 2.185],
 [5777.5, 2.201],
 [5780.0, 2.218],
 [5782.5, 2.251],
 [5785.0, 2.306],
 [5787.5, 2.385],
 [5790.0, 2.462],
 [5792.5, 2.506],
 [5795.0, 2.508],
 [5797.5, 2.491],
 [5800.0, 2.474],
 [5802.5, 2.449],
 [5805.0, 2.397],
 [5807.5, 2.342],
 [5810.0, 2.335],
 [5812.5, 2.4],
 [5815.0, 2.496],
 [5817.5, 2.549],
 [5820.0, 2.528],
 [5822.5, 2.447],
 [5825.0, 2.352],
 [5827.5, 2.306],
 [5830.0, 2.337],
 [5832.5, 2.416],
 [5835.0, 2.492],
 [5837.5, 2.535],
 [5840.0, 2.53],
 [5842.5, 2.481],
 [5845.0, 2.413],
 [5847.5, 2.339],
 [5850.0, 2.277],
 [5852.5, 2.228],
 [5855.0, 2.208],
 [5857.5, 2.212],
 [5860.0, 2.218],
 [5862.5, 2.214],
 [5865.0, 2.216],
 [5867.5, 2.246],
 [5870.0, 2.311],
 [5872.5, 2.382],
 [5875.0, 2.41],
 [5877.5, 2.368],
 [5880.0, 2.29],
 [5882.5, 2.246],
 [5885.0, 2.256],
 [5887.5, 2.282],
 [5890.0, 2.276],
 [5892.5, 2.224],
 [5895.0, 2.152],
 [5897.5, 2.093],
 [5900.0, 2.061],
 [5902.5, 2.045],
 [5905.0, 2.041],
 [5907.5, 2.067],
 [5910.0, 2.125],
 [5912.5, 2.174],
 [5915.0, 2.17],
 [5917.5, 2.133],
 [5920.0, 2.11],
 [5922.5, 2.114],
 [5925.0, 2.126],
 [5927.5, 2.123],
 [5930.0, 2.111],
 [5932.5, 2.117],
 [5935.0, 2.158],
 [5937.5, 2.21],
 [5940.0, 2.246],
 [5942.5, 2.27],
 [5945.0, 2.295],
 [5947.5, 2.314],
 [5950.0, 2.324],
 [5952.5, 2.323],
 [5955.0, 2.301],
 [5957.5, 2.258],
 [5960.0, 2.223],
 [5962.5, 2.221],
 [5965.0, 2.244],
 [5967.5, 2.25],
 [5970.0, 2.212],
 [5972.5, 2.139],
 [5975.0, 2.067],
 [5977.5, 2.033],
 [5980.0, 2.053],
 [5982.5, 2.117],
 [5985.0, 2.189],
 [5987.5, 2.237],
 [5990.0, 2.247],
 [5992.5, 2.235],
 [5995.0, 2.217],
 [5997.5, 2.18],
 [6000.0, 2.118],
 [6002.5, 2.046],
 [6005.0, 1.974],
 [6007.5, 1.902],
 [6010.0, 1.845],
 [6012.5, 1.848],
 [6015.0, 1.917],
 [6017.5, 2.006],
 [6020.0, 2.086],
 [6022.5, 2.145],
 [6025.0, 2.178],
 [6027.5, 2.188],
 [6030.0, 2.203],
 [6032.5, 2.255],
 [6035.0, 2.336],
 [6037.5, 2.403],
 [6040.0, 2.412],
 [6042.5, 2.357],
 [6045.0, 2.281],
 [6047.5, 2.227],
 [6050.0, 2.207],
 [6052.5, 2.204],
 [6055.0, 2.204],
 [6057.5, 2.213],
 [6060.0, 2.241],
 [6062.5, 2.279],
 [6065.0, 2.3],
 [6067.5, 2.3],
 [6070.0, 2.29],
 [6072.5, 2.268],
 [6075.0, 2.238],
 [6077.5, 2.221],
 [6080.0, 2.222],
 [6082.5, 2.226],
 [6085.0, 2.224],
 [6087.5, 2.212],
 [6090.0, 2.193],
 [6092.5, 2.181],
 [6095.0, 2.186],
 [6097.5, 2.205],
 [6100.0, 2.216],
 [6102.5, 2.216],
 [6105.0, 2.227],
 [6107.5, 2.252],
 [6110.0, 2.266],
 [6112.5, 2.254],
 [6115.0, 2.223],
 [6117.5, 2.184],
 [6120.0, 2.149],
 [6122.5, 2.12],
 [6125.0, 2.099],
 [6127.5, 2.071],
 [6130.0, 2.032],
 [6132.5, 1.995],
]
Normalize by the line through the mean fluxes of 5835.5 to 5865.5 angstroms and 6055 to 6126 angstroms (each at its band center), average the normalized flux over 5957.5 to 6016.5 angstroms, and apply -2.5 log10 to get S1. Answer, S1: 0.078 mag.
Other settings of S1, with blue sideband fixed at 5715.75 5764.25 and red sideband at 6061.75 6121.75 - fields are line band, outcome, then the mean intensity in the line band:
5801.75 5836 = -0.09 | 2.42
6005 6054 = 0.04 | 2.15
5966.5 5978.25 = 0.04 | 2.14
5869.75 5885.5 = -0.05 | 2.33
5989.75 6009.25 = 0.06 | 2.1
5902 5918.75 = 0.06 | 2.11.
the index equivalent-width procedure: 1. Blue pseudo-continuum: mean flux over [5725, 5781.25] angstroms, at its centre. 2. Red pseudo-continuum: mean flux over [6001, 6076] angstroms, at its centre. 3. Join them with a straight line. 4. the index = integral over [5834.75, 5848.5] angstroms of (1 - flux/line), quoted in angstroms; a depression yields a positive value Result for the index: -1.6 angstroms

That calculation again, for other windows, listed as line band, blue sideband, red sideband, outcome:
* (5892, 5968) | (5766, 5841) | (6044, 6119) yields 4.2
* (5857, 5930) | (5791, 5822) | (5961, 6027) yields 3.2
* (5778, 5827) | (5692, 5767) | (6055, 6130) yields -3.5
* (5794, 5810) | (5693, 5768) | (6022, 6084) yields -1.3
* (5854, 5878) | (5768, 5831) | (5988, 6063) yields 0.3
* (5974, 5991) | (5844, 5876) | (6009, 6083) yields 0.7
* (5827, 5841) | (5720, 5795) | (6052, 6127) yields -1.3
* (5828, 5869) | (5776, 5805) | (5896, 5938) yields -1.3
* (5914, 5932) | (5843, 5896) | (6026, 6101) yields 1.1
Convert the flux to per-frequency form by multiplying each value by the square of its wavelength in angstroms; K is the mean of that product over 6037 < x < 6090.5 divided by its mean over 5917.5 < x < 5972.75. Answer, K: 1.06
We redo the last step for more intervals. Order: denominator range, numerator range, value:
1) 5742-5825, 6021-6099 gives 1.06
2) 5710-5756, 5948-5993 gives 1.06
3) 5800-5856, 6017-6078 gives 1.01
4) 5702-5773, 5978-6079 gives 1.08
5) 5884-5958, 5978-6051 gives 1.02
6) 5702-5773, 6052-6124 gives 1.12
